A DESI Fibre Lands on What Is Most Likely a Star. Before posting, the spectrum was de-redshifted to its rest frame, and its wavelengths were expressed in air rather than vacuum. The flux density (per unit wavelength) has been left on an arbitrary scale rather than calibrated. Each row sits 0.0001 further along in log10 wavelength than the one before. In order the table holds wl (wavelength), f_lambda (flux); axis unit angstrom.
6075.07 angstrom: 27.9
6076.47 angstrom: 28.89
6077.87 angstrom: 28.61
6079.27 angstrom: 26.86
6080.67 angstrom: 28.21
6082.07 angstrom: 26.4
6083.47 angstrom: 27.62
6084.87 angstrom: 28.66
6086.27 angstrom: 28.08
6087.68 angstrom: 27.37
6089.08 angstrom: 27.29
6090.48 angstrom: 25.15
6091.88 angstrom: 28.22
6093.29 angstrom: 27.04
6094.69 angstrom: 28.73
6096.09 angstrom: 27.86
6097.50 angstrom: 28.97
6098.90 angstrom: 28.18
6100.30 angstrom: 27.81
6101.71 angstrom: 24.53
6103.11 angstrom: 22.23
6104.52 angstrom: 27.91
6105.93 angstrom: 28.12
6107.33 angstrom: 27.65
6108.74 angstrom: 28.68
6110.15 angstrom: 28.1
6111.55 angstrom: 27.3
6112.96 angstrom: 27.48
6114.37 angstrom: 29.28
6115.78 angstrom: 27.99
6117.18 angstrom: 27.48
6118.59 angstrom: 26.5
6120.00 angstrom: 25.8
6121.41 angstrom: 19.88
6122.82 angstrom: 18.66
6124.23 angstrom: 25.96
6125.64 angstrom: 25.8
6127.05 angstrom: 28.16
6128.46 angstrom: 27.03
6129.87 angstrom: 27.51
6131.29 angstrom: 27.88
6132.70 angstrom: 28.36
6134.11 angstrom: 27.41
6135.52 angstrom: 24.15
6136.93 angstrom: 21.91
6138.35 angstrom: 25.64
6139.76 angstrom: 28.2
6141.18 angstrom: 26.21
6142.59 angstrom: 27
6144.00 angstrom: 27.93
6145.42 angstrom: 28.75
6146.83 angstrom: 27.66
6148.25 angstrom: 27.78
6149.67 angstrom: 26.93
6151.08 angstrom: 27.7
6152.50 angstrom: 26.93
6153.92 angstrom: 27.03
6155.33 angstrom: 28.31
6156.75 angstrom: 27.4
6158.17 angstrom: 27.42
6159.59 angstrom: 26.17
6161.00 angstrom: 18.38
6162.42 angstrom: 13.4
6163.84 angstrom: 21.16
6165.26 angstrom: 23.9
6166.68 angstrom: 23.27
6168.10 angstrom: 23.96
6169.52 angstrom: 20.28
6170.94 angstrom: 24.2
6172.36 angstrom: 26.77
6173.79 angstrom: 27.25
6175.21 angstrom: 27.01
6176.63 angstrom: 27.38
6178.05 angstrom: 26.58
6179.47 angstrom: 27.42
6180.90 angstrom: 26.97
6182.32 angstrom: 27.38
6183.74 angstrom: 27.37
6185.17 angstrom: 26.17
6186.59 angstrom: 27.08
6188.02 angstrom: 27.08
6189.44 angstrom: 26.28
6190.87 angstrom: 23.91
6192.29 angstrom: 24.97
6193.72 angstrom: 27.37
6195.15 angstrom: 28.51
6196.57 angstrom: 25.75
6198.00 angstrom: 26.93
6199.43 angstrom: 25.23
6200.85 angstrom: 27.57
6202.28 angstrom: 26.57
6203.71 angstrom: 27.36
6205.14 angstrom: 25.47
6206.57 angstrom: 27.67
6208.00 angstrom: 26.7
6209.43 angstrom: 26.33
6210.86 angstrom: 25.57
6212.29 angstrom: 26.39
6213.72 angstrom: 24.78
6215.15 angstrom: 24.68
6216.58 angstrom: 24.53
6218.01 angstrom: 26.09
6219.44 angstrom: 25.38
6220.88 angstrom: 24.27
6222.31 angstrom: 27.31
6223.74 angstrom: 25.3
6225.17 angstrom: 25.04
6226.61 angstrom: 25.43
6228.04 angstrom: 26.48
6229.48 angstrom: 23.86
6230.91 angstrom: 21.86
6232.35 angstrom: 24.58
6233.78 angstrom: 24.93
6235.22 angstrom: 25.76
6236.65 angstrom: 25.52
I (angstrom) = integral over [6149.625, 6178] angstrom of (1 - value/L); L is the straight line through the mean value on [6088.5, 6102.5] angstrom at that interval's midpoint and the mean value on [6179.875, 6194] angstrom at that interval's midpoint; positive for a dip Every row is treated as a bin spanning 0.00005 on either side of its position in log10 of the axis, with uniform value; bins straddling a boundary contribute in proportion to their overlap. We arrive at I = 2.1 angstrom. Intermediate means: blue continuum 27.4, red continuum 26.4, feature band 24.7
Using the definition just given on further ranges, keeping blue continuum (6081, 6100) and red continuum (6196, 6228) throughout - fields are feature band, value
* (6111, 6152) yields 0.9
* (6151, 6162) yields 0.4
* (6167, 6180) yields 0.5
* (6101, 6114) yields 0.2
